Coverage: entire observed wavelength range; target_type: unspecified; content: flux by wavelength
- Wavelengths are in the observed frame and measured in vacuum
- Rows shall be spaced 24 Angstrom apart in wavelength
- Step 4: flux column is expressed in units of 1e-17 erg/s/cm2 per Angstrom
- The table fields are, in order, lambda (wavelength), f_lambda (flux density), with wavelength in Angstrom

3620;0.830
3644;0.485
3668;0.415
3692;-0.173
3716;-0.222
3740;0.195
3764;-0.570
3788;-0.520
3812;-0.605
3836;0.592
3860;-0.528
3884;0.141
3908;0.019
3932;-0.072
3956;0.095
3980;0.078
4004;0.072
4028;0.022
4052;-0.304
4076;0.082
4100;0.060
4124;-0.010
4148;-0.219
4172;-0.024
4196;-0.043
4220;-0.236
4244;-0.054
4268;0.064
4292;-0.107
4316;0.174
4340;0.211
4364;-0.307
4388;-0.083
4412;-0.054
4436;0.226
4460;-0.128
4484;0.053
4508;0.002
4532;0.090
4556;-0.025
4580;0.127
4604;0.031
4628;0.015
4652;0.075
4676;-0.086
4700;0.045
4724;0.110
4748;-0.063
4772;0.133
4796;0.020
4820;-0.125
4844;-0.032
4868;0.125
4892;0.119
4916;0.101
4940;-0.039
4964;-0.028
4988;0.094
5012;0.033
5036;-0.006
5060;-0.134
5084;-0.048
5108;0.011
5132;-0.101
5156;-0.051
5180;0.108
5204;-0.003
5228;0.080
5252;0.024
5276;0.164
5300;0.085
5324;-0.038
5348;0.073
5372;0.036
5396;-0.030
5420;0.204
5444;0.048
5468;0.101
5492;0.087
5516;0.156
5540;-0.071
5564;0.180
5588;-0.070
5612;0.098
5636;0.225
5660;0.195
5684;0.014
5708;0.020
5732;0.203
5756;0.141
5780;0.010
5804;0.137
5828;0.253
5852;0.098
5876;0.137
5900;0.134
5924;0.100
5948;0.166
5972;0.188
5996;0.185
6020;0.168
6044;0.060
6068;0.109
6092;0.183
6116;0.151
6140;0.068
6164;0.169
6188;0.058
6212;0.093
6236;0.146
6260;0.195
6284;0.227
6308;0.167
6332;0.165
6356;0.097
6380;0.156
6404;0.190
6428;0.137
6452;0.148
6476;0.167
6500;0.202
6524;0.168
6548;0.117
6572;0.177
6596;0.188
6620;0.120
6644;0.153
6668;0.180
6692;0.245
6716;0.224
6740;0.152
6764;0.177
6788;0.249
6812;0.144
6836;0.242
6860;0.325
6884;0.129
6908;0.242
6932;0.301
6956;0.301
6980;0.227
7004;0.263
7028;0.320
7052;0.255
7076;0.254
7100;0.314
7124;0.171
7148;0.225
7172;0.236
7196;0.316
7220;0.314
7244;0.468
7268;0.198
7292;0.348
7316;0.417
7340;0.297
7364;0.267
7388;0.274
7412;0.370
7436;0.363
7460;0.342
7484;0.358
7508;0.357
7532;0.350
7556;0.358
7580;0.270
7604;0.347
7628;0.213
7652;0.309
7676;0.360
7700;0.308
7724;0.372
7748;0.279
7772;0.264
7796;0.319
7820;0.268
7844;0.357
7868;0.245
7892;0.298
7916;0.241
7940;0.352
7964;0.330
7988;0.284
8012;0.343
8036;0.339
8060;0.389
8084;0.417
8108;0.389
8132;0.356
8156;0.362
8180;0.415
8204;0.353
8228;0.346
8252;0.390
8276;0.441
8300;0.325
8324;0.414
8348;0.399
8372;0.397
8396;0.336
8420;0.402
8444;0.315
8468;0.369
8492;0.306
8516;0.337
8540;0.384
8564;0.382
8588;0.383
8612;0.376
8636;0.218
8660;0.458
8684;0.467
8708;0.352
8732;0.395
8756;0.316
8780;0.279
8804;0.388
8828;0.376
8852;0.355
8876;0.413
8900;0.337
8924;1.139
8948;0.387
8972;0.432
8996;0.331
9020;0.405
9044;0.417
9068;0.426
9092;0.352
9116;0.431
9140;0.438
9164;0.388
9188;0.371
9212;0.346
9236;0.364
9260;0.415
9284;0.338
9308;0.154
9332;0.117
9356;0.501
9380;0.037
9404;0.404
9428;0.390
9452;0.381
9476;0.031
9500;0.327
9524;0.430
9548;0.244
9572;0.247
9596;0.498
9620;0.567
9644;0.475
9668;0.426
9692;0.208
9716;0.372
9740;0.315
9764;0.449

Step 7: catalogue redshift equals 0.80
